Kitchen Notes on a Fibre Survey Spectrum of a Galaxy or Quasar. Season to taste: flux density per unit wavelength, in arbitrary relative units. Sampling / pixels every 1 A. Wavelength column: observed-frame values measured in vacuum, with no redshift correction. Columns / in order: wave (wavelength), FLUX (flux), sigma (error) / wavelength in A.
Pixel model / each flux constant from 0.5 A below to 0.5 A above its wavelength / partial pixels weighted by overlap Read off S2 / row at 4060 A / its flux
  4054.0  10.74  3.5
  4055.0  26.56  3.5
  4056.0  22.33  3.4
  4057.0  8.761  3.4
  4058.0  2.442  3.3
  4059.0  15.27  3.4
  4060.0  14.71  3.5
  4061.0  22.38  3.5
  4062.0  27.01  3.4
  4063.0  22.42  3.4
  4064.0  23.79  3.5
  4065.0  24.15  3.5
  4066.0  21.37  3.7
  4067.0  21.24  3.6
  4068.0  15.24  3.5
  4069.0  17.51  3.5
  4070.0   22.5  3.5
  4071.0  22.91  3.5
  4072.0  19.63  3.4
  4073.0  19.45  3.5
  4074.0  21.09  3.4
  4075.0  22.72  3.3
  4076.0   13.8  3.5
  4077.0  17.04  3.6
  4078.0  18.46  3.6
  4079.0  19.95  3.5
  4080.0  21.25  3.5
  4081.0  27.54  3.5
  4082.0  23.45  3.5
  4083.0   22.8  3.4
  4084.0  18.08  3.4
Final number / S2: 14.71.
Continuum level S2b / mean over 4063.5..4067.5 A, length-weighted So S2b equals 22.6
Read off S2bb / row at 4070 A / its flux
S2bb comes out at 22.5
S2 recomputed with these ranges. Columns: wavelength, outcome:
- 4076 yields 13.8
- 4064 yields 23.79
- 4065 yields 24.15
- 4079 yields 19.95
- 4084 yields 18.08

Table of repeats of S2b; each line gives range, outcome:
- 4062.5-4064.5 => 23.1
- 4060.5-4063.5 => 23.9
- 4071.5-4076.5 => 19.3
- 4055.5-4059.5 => 12.2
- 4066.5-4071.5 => 19.9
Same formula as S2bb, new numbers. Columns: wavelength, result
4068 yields 15.24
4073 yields 19.45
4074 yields 21.09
